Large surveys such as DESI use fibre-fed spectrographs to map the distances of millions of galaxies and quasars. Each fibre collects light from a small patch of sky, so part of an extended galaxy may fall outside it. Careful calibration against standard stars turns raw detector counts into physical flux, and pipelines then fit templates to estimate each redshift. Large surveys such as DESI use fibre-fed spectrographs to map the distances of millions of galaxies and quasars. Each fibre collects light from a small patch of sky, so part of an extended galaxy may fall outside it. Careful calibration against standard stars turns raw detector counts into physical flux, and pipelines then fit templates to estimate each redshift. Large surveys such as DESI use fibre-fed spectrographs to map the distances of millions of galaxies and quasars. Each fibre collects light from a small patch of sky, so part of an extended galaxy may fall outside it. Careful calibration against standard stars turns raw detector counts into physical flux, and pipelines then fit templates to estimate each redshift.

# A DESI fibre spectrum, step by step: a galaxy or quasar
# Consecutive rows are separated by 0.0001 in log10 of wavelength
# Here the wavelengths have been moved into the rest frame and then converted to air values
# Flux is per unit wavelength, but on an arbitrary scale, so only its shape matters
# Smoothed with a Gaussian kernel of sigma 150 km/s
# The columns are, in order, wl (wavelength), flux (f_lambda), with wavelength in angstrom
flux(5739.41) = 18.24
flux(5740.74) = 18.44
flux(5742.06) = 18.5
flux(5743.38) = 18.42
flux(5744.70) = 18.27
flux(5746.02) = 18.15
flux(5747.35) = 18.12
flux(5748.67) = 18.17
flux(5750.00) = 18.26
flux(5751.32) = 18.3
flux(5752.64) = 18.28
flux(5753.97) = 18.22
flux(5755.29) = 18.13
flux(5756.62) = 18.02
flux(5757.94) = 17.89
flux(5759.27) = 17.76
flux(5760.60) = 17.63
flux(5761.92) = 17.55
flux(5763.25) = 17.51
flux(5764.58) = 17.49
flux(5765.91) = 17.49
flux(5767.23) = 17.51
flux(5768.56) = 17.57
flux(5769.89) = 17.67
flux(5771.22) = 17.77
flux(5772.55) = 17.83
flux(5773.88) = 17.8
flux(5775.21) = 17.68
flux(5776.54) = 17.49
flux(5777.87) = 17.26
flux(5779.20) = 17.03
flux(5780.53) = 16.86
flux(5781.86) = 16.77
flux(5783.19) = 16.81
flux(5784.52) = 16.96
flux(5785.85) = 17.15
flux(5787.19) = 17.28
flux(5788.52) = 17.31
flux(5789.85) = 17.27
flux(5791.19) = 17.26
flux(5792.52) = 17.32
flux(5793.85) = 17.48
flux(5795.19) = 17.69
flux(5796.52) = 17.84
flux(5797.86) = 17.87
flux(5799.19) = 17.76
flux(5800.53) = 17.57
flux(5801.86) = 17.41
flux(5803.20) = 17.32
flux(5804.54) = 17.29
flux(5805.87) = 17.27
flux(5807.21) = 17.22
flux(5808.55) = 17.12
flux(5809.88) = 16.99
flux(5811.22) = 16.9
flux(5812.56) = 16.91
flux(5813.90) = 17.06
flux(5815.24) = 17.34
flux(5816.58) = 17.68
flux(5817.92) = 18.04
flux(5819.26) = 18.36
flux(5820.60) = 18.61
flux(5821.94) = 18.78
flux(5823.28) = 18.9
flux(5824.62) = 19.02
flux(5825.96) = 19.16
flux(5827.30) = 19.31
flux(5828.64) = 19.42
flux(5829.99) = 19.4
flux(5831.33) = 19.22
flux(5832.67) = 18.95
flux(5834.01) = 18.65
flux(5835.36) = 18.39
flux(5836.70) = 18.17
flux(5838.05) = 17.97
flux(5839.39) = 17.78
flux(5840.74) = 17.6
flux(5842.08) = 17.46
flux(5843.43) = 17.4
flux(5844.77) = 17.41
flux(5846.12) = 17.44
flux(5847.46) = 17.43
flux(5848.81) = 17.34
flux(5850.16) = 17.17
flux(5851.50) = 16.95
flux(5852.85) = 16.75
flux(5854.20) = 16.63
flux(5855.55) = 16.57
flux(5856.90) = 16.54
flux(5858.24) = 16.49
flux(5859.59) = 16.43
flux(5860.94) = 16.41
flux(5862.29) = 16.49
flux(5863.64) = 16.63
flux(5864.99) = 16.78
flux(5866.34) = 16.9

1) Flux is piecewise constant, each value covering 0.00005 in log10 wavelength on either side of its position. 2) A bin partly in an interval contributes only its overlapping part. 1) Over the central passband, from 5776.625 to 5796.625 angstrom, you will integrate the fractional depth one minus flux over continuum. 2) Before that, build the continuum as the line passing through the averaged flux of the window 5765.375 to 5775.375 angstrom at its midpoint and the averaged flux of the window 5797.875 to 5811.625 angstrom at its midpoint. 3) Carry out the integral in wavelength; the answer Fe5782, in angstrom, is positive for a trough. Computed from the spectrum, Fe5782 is 0.3 angstrom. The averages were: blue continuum 17.7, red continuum 17.3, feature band 17.2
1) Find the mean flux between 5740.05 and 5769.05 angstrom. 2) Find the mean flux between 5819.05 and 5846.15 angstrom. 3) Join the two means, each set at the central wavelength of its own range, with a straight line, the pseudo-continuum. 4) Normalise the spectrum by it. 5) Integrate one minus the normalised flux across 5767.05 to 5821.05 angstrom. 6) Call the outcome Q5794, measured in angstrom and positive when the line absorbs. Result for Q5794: 2.4 angstrom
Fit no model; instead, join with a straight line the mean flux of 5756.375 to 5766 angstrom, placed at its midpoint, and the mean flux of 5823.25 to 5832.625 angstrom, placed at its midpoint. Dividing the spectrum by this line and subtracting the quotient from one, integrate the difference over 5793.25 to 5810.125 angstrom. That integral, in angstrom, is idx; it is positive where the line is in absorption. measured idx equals 1.0 angstrom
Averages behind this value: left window 17.7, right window 19.2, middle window 17.5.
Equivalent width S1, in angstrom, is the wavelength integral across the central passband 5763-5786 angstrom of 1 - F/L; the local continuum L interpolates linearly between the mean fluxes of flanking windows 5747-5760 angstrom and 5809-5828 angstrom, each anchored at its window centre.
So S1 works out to 0.92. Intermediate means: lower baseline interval 18.1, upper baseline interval 18.1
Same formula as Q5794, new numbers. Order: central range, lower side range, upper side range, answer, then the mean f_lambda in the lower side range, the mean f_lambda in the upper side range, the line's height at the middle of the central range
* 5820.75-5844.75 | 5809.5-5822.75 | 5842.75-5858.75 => -1.6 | 17.7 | 17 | 17.4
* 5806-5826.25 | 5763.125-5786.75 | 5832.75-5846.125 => -0.2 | 17.4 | 17.9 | 17.7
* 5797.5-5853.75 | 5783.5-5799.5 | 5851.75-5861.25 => -3.0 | 17.4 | 16.6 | 17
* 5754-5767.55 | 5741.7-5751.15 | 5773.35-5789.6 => 0.1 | 18.3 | 17.2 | 17.8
